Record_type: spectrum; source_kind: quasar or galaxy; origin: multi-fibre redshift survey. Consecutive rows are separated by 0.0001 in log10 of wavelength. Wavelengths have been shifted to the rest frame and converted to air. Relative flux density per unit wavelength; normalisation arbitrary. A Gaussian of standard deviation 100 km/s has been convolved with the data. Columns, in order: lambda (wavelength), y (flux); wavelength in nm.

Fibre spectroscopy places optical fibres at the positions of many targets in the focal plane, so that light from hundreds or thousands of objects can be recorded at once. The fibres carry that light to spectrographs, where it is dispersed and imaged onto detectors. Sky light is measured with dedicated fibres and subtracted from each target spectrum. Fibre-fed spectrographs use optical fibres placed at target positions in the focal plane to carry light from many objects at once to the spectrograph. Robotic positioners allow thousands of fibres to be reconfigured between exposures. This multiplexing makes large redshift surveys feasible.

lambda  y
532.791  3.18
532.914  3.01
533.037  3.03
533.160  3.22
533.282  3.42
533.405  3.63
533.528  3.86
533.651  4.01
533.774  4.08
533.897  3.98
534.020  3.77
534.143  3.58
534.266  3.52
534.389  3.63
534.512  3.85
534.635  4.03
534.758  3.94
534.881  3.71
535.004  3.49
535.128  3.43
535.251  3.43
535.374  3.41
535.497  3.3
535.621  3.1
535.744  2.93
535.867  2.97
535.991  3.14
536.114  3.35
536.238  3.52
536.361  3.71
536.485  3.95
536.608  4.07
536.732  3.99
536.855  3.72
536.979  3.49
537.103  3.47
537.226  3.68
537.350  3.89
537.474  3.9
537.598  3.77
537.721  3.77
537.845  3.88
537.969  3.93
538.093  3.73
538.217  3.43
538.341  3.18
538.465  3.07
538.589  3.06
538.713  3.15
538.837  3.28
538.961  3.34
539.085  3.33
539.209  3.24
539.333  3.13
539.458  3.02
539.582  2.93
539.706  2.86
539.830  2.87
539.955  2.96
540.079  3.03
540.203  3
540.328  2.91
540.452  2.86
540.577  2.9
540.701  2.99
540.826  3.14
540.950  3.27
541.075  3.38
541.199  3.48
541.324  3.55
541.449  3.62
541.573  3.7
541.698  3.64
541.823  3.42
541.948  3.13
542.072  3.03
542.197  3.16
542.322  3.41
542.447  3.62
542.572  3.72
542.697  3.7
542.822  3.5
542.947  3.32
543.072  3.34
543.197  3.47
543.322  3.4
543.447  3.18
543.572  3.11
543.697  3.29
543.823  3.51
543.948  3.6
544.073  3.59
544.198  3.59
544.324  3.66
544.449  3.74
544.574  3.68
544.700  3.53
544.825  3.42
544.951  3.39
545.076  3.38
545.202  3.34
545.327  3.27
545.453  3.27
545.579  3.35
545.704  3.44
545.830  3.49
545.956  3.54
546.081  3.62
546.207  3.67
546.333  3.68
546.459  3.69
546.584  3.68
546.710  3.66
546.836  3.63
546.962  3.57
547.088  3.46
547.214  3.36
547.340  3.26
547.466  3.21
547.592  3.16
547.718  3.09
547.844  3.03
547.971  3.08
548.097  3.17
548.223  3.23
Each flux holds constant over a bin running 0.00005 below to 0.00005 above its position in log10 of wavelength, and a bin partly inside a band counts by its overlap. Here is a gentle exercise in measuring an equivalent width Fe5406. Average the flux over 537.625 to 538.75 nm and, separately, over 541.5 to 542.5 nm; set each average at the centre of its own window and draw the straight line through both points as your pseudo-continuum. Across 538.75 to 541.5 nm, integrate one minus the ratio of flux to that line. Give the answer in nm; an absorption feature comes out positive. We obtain 0.24 nm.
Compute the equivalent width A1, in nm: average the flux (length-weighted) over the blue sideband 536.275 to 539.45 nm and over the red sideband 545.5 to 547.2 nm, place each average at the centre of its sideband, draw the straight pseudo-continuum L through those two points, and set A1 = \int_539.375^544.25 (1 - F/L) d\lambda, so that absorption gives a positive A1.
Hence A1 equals 0.38 nm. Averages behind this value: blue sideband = 3.56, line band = 3.29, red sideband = 3.57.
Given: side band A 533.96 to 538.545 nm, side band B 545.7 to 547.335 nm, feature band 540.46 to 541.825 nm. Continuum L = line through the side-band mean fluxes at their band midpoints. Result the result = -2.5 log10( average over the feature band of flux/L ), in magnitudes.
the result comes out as 0.07 mag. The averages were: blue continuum 3.59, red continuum 3.57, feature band 3.35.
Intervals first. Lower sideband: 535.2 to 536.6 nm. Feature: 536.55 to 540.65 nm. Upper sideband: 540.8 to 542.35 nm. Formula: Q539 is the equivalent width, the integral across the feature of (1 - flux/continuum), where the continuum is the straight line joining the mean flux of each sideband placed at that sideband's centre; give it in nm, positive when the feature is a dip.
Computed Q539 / 0.028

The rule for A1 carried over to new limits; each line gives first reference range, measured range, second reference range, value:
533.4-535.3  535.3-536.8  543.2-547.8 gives 0.10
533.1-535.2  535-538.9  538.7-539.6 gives -0.10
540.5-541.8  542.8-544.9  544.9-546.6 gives -0.02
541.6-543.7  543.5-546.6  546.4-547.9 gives -0.09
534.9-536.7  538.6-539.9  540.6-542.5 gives 0.11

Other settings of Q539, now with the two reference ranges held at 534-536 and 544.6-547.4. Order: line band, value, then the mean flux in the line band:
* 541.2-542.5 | 0.02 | 3.43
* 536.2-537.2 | -0.07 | 3.75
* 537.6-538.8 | 0.00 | 3.48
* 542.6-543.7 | 0.03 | 3.38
